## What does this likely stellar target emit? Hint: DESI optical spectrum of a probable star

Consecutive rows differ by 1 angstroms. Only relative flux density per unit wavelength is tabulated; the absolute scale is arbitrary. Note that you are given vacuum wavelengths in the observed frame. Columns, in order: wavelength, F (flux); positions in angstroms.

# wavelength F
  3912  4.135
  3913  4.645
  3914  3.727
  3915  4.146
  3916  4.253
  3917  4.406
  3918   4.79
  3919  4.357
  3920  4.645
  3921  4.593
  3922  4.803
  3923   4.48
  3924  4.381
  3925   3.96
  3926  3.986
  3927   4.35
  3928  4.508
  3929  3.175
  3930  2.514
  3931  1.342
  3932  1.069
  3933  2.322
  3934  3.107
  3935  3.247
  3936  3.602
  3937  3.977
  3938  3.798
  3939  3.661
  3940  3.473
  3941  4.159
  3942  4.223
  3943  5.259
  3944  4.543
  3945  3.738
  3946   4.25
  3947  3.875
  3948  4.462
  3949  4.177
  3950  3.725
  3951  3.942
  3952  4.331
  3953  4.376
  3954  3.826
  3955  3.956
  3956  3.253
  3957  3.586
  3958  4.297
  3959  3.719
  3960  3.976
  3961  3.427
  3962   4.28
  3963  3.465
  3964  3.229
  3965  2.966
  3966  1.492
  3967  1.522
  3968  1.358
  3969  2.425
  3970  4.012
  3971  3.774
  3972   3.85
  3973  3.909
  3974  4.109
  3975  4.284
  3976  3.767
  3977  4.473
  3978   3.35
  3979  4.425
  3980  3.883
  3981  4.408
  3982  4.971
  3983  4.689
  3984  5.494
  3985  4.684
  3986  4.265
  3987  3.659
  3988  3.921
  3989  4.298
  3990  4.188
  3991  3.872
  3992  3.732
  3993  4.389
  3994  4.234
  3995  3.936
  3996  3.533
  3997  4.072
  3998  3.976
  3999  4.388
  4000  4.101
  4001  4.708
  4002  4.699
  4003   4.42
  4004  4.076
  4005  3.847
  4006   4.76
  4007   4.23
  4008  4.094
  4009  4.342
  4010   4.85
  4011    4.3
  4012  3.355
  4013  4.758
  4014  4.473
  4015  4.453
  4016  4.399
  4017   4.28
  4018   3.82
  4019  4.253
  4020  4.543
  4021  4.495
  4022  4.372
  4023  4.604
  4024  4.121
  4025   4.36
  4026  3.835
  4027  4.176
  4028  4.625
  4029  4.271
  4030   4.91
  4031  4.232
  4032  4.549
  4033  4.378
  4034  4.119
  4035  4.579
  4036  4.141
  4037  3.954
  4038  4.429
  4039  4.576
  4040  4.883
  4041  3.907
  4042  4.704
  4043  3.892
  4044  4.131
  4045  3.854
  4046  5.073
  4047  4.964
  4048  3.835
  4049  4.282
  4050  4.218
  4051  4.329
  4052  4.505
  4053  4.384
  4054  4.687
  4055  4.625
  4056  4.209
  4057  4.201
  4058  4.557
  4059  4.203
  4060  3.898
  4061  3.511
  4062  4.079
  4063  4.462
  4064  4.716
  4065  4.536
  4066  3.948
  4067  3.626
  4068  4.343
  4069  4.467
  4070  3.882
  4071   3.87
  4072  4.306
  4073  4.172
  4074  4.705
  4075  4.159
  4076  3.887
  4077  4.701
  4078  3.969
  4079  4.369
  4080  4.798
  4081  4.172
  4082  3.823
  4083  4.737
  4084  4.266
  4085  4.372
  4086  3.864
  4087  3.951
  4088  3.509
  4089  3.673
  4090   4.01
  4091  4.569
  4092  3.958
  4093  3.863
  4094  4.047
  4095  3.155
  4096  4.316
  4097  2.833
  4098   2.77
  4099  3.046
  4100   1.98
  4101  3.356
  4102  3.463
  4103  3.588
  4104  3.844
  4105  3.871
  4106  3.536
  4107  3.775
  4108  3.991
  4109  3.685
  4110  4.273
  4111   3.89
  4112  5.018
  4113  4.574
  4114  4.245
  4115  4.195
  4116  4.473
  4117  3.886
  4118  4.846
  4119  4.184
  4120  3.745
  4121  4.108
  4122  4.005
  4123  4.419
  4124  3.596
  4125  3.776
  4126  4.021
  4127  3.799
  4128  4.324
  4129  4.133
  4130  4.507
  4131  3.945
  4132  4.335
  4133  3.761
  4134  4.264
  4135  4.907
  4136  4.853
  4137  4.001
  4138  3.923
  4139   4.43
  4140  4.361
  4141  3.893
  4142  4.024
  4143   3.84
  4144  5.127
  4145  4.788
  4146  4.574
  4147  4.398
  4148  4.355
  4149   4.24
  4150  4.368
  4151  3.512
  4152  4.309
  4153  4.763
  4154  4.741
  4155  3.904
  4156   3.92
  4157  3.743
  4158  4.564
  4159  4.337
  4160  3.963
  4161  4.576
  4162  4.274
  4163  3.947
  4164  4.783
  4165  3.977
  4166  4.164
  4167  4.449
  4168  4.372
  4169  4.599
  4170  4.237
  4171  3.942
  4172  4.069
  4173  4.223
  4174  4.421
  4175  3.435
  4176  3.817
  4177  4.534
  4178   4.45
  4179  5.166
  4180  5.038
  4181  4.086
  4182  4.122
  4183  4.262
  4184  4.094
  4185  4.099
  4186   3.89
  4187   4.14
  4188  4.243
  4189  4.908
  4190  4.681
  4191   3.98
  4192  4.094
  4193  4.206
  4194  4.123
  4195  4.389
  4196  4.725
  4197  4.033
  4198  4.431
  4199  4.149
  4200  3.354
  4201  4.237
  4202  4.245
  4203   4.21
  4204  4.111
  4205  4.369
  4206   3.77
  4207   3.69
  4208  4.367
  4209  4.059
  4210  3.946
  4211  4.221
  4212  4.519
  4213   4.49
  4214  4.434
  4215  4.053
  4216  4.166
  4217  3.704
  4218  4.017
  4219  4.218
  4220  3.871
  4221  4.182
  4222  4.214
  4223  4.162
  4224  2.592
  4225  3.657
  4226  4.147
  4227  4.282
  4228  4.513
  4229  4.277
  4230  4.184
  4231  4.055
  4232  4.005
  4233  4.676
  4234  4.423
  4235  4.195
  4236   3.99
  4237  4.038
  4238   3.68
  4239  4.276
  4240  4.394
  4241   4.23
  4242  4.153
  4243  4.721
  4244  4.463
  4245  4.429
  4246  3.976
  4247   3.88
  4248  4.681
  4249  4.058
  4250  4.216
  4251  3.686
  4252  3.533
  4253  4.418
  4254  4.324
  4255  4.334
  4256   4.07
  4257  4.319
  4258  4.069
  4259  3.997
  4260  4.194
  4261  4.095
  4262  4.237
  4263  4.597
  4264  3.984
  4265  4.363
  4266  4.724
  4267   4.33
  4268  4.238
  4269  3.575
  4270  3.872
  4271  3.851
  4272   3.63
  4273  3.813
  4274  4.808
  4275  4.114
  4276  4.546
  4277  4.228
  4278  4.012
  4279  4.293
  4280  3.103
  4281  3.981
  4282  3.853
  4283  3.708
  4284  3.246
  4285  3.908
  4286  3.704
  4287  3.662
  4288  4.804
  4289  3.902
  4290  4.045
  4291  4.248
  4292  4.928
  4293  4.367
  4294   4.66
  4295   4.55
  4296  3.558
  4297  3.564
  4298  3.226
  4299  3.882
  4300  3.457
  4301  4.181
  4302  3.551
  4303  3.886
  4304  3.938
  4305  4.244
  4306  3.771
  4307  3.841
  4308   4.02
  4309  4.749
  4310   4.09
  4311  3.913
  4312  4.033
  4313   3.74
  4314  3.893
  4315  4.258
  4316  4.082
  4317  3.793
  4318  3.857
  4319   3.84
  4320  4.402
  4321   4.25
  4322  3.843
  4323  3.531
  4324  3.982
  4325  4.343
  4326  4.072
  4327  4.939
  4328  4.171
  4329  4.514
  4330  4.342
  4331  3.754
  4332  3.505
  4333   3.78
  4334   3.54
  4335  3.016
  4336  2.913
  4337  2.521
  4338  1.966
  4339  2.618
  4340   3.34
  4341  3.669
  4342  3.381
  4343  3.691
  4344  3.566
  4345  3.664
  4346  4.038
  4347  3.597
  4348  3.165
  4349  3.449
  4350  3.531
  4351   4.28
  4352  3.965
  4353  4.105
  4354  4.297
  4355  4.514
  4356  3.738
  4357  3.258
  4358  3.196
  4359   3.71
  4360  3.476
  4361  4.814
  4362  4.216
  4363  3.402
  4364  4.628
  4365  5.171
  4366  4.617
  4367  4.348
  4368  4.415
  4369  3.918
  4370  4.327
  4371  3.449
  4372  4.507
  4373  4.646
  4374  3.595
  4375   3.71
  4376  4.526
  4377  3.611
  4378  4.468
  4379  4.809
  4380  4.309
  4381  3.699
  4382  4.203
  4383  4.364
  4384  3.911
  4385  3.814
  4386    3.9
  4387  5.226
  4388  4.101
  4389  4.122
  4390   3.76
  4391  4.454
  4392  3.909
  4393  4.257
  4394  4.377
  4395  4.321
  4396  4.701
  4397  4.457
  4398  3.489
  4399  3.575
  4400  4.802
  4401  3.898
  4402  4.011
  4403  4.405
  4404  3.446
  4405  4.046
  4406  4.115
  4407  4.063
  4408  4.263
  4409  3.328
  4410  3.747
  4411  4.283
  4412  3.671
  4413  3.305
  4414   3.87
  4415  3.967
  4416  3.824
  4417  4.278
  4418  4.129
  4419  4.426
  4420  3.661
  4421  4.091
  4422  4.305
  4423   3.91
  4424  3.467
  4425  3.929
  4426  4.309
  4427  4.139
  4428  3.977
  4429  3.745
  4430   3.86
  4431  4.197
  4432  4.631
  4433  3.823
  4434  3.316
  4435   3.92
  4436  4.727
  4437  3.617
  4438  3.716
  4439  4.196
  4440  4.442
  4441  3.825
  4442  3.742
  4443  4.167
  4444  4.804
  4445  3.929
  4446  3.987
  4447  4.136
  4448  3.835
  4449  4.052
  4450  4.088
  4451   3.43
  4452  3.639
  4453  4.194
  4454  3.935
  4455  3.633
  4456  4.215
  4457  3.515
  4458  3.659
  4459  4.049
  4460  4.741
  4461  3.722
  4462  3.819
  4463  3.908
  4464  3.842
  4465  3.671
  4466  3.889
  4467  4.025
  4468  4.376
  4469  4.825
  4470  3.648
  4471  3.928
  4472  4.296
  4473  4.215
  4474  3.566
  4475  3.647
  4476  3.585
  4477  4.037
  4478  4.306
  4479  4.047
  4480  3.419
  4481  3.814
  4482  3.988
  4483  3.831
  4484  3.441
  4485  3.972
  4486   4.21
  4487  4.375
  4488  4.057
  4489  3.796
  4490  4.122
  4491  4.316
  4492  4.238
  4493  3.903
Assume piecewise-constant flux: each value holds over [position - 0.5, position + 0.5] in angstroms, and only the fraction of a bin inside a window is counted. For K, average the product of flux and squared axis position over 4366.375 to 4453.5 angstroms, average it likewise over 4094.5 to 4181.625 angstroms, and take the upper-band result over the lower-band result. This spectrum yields 1.12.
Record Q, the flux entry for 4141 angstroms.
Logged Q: 3.893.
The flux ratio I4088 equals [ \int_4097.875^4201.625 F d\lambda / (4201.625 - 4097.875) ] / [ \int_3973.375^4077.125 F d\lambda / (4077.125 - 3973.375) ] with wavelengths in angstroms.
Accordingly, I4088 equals 0.97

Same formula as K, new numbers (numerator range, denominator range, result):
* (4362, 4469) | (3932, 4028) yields 1.26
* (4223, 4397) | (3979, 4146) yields 1.08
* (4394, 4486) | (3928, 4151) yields 1.19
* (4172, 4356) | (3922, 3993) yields 1.24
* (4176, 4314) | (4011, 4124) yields 1.08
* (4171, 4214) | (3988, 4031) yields 1.08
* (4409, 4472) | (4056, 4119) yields 1.17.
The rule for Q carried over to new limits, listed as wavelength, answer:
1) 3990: 4.188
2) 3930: 2.514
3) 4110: 4.273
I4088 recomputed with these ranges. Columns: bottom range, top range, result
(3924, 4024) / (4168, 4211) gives 1.08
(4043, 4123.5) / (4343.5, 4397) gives 1.00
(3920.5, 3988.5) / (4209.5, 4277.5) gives 1.10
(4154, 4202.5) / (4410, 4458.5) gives 0.93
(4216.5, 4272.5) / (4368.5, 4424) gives 0.99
